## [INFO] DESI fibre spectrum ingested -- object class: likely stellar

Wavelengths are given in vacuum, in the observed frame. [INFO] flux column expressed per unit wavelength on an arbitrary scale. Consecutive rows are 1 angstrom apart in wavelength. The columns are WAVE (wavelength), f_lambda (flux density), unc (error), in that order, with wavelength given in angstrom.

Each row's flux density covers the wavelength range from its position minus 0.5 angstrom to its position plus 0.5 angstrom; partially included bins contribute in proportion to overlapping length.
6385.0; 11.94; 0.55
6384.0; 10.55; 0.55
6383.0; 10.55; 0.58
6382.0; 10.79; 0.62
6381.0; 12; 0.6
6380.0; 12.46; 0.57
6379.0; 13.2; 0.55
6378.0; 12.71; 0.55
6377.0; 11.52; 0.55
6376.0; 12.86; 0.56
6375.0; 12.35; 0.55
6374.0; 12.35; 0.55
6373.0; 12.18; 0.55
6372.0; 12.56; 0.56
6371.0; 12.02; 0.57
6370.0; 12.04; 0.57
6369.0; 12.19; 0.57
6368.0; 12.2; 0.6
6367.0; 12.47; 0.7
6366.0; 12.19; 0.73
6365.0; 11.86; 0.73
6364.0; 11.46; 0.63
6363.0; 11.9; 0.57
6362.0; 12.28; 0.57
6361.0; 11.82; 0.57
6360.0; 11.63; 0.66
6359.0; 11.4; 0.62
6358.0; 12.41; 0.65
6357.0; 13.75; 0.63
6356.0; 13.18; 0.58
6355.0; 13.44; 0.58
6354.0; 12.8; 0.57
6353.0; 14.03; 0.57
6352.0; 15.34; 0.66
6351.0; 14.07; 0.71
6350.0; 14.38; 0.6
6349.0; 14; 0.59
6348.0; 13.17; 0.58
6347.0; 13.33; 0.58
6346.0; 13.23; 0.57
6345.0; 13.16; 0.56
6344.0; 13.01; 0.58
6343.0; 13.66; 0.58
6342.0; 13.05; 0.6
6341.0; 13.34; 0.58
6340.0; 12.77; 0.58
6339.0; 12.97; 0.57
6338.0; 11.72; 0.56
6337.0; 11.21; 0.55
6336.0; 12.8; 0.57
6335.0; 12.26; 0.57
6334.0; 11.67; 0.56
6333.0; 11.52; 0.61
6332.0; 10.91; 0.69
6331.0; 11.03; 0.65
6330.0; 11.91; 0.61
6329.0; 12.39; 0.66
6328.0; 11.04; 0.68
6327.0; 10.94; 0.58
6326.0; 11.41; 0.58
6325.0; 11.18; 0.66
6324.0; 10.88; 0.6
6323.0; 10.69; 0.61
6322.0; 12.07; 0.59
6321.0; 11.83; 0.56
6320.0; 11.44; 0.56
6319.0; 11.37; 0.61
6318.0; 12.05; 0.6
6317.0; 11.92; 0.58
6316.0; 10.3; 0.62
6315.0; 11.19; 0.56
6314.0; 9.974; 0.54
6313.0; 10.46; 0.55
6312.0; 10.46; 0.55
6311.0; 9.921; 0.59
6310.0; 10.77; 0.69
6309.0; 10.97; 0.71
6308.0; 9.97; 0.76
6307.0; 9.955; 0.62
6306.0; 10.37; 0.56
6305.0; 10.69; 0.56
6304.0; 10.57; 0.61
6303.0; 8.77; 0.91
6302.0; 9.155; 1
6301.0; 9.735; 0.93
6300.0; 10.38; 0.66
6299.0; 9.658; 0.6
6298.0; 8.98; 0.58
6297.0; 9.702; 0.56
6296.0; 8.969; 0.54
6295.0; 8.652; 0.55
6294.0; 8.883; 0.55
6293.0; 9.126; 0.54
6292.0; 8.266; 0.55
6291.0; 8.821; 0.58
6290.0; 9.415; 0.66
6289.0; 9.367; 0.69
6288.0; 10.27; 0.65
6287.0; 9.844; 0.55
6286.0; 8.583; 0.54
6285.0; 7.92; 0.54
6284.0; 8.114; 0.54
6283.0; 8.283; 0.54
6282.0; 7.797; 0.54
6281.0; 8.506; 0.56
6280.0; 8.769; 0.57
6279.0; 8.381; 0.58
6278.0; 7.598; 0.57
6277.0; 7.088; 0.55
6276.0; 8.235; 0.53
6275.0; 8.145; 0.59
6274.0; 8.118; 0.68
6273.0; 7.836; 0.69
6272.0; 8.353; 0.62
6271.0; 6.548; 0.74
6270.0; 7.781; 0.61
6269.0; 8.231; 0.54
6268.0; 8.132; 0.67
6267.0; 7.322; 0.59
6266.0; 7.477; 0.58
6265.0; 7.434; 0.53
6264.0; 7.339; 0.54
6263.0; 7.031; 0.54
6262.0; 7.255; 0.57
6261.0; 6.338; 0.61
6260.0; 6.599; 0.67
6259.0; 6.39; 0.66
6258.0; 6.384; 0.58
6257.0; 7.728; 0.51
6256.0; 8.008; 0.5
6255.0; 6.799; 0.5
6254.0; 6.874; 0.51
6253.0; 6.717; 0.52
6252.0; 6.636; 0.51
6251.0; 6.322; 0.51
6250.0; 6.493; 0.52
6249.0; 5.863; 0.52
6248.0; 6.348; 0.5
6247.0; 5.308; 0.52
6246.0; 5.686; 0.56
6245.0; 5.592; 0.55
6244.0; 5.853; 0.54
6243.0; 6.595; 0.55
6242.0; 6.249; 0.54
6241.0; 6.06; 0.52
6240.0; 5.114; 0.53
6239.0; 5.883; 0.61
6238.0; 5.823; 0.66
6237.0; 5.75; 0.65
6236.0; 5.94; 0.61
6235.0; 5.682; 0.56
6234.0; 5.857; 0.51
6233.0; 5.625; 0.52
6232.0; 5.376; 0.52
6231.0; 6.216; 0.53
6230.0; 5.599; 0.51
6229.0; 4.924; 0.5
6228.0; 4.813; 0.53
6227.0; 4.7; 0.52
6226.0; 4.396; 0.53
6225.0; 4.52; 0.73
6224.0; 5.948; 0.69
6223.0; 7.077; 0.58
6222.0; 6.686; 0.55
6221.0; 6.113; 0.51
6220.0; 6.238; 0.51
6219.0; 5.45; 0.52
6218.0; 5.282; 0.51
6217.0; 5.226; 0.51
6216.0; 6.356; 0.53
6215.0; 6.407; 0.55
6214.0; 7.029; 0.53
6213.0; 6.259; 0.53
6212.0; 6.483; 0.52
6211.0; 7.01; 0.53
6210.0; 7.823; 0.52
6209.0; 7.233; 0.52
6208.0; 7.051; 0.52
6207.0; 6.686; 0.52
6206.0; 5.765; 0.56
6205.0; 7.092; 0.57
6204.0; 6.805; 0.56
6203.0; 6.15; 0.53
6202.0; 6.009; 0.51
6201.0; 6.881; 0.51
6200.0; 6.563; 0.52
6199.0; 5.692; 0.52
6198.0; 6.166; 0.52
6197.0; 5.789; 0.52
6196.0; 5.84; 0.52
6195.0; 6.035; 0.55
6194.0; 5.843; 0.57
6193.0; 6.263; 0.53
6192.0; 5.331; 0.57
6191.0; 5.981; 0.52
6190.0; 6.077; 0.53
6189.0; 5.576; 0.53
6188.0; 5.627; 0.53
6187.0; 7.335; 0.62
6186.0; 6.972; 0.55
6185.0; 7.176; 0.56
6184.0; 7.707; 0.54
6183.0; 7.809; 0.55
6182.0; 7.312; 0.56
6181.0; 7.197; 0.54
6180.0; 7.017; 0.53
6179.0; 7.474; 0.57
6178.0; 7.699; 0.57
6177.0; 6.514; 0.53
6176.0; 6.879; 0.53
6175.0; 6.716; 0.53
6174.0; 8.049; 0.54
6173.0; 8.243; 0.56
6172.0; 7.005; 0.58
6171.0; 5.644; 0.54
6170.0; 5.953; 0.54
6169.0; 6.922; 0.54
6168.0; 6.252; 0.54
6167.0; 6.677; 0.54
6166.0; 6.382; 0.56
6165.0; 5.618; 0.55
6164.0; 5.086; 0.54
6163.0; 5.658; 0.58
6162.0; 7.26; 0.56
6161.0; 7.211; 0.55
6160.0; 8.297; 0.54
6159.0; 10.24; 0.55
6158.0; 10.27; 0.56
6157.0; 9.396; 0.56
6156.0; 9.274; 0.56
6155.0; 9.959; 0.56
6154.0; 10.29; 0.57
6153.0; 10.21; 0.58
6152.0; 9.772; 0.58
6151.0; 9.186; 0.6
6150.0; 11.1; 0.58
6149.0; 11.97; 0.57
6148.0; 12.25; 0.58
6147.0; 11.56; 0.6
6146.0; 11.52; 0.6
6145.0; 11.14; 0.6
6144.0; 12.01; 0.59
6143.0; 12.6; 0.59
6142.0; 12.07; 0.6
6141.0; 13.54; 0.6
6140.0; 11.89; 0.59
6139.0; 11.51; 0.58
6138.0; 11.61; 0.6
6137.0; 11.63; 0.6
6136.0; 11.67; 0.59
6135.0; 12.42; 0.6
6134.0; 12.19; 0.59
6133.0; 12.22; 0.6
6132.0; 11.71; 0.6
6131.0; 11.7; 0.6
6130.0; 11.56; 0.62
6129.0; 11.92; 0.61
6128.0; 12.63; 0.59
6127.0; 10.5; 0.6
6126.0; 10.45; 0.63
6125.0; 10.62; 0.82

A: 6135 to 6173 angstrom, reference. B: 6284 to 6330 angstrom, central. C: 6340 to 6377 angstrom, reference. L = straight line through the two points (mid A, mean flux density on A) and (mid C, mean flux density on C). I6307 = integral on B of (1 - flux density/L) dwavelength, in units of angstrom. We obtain 6.8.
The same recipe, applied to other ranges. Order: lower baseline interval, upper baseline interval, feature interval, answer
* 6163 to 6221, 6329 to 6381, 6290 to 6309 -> 1.8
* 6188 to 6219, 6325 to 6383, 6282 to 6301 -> 1.6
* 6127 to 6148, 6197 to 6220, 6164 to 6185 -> 4.9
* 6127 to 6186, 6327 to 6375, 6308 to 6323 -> 1.2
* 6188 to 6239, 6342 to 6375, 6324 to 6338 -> 0.0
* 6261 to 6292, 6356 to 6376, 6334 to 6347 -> -2.0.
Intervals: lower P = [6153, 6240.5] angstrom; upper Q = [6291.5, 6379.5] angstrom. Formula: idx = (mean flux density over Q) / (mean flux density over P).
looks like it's 1.8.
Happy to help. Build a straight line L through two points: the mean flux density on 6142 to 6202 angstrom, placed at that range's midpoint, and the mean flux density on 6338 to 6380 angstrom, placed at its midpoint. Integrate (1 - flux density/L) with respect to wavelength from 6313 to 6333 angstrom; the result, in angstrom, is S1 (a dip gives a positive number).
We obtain 0.9 angstrom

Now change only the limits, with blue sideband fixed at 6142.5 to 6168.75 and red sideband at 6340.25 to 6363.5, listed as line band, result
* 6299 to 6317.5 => 3.0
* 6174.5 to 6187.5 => 3.4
